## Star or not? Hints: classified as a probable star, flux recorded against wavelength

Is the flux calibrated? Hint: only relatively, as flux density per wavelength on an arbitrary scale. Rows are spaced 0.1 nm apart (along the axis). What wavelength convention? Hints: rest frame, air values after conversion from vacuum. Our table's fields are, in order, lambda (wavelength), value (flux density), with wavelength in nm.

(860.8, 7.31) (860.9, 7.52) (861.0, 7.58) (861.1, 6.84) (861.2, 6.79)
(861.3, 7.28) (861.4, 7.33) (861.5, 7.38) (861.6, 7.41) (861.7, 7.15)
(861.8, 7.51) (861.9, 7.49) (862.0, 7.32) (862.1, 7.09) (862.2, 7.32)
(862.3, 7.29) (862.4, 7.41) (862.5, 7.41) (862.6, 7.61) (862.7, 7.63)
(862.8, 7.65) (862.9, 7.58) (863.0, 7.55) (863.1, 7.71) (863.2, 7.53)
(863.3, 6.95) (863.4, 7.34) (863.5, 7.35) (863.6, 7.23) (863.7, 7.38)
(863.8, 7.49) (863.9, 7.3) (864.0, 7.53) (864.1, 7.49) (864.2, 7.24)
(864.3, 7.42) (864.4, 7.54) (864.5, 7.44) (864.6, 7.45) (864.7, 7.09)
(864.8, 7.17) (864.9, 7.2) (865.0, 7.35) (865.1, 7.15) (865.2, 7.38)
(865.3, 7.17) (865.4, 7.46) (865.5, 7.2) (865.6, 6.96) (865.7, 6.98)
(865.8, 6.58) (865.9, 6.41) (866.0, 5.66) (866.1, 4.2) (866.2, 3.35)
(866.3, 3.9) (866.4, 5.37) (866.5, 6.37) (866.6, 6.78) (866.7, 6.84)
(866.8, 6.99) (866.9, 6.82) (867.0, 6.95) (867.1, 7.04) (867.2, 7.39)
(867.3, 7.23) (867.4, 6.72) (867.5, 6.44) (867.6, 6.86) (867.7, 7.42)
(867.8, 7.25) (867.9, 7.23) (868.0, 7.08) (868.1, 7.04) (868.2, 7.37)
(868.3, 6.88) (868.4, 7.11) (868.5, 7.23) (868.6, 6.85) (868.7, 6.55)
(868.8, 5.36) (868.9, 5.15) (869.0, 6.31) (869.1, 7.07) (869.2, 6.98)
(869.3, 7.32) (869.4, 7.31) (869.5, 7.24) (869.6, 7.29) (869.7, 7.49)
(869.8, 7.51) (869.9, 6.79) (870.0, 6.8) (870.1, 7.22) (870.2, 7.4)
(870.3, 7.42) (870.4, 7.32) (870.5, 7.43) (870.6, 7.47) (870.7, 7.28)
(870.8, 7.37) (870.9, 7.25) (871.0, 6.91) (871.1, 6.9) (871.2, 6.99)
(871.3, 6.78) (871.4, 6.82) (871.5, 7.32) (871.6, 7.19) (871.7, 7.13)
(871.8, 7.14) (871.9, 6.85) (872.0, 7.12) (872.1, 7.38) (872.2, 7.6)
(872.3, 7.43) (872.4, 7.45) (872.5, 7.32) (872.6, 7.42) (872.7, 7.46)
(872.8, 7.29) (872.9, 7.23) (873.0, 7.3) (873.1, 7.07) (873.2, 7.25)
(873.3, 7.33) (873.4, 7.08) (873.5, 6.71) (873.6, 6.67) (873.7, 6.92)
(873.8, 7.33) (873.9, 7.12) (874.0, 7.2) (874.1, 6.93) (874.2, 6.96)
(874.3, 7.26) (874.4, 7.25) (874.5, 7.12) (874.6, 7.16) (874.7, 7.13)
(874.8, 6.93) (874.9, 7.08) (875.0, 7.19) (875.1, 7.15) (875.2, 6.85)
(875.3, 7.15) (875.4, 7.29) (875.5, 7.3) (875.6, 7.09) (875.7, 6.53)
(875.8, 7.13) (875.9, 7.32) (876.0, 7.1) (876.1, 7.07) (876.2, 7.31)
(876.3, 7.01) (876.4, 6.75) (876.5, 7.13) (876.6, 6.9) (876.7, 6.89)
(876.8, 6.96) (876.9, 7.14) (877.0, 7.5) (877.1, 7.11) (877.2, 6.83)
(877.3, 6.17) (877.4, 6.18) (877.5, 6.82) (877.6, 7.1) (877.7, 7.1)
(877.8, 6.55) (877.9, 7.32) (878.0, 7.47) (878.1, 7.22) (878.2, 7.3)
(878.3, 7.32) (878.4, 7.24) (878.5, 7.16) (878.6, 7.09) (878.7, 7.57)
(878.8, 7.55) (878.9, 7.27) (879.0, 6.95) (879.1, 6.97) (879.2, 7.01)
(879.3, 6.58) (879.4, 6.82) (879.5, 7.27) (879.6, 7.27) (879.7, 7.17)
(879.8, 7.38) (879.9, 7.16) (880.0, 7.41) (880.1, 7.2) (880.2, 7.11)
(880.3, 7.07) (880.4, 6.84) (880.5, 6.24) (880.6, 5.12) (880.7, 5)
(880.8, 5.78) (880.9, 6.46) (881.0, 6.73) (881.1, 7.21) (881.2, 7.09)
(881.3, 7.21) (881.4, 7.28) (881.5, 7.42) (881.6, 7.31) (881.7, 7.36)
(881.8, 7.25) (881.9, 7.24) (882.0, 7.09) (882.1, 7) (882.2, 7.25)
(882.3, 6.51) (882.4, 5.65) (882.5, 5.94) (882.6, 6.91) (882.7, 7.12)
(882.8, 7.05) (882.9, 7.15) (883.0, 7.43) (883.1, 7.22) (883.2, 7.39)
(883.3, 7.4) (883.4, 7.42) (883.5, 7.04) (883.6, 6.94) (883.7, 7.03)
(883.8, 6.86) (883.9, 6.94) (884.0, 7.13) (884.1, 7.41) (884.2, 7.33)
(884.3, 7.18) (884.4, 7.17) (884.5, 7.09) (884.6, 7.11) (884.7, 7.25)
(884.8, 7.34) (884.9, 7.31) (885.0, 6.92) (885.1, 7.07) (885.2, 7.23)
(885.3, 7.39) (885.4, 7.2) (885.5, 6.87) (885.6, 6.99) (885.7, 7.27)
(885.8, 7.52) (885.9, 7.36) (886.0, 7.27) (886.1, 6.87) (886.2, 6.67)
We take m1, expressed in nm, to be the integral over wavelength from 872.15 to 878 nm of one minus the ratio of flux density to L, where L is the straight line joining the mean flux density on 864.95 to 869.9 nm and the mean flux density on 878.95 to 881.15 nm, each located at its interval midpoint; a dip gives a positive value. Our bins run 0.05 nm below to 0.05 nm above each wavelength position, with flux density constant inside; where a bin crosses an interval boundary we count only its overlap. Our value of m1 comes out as -0.303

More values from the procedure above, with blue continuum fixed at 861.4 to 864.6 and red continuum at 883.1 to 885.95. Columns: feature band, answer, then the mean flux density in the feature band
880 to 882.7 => 0.171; 6.76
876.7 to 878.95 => 0.053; 7.09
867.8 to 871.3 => 0.150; 7.03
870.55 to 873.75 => 0.063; 7.17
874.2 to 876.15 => 0.047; 7.11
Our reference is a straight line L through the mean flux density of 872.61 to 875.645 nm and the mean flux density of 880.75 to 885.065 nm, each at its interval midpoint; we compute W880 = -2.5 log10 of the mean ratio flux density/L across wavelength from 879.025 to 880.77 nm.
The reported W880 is 0.044 mag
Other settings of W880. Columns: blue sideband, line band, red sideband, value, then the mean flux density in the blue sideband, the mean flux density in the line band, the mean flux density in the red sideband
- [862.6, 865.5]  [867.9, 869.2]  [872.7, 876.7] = 0.088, 7.39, 6.7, 7.09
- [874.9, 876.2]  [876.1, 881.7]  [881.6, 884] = 0.015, 7.11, 6.97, 7.02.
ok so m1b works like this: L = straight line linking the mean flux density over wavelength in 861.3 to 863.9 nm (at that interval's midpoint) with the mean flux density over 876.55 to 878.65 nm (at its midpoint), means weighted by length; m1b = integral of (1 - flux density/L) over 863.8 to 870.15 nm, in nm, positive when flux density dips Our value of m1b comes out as 0.395 nm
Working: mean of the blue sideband 7.4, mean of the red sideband 7.02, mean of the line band 6.83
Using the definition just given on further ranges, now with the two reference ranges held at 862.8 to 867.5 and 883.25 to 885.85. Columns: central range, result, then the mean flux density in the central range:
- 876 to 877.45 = 0.03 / 6.93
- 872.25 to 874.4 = -0.05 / 7.18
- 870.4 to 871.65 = -0.03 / 7.15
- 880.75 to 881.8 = 0.02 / 7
